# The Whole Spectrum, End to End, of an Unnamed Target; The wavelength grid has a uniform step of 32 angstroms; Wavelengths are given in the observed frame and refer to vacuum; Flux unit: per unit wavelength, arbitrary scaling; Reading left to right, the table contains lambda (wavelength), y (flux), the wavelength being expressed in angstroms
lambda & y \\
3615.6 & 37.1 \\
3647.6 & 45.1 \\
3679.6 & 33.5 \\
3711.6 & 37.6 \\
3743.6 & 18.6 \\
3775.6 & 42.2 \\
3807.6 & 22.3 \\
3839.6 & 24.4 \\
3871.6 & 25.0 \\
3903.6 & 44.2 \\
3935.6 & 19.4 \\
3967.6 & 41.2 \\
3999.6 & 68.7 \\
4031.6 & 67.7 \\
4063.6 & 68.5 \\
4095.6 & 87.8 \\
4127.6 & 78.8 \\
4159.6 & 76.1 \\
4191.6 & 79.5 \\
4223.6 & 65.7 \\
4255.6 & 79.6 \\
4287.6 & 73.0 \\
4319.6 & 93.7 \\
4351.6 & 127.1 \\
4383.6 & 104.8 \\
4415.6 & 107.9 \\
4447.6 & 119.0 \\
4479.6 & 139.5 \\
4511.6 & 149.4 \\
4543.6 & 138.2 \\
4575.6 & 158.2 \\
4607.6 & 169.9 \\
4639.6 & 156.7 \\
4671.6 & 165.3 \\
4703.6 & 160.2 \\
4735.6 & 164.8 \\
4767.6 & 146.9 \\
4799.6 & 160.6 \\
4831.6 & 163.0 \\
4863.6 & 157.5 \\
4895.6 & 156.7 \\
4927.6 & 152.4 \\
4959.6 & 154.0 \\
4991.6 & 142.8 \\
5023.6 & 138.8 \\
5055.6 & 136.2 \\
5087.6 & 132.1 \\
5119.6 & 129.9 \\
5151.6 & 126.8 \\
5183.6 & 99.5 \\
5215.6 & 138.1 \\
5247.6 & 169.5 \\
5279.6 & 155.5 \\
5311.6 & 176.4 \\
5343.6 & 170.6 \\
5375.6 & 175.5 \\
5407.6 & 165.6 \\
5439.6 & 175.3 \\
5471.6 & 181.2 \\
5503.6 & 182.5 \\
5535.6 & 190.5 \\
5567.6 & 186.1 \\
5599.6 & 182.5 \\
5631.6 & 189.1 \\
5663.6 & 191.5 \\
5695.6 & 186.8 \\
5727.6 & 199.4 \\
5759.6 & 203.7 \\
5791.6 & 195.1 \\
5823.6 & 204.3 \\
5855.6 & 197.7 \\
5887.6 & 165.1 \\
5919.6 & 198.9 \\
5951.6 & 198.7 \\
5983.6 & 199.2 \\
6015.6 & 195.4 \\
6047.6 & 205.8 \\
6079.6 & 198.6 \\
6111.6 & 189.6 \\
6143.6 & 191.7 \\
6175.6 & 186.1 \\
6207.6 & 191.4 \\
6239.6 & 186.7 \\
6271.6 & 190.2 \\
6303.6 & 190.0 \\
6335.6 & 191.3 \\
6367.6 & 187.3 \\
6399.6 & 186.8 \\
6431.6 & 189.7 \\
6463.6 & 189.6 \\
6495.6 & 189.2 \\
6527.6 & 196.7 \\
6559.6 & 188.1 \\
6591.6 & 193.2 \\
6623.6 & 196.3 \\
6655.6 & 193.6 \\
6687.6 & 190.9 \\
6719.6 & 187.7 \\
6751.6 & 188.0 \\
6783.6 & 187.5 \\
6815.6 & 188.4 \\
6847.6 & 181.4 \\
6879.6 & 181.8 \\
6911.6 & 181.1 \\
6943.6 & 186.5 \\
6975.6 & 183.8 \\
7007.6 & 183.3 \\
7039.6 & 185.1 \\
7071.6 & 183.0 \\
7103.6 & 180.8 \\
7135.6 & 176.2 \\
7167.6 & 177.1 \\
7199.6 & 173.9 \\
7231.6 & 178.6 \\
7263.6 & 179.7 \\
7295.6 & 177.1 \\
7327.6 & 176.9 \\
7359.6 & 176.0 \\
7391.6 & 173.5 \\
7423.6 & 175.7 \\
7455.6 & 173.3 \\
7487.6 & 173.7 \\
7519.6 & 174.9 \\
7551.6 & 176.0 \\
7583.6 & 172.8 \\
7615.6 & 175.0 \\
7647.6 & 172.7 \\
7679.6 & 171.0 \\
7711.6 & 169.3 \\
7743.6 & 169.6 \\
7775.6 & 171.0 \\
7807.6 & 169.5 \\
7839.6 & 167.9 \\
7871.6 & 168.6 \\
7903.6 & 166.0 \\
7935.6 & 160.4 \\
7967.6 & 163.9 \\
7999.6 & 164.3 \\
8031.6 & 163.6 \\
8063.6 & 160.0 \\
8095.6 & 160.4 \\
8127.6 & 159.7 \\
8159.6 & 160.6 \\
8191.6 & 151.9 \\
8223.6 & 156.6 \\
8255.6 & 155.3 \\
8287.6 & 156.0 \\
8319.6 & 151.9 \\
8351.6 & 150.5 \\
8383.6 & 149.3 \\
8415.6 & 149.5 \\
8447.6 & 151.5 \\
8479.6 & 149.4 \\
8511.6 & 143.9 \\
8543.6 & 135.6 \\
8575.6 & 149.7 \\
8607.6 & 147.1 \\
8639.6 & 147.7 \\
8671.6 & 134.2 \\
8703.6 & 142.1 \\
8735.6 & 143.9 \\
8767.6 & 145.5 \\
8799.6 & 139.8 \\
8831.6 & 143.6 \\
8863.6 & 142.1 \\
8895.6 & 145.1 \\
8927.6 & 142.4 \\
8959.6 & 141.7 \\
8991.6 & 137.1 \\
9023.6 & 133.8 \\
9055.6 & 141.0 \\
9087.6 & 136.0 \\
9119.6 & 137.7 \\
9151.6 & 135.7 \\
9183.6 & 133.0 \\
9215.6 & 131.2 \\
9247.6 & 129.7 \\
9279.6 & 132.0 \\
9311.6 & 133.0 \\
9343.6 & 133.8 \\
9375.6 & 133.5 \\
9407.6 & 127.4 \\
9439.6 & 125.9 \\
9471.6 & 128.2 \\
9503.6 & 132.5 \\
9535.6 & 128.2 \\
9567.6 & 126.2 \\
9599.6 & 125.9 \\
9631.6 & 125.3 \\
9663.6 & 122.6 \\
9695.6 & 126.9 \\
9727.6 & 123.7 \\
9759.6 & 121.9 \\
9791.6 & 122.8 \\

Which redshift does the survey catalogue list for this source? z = 0.00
